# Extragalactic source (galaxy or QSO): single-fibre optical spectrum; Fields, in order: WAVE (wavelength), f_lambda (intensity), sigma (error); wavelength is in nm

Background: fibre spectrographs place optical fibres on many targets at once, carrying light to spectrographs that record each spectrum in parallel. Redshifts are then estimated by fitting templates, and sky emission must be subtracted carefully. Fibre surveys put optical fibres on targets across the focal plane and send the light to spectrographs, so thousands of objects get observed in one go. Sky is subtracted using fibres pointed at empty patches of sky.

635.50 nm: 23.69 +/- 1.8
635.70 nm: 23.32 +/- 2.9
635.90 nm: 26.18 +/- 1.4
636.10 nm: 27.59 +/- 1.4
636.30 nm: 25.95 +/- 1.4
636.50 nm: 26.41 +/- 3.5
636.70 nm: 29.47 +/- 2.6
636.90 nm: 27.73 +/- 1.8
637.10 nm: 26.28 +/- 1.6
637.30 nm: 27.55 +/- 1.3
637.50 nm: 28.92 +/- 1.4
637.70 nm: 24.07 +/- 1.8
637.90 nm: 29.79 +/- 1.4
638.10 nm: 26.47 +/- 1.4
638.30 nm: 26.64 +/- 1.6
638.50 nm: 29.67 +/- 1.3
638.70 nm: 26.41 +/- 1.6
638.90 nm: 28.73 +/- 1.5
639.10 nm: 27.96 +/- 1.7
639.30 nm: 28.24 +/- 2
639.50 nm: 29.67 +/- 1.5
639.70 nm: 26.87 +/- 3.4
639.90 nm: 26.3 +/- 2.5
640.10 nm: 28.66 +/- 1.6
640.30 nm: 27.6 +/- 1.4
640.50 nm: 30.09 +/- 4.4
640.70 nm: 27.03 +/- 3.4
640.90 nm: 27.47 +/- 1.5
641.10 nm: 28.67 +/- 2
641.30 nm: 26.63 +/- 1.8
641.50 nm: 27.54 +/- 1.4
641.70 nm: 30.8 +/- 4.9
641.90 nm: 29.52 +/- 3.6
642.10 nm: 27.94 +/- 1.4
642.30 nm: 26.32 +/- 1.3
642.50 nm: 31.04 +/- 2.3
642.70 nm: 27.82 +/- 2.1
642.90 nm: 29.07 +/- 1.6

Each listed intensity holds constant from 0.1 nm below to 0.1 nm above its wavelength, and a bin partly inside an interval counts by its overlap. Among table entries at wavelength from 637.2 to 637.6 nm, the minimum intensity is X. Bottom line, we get 27.55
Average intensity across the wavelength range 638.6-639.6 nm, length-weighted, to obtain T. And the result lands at 28.2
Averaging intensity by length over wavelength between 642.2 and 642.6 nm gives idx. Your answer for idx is 28.7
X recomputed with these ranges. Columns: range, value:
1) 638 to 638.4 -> 26.47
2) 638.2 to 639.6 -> 26.41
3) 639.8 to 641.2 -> 26.3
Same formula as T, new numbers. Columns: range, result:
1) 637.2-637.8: 26.8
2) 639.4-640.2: 27.9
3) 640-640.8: 28.3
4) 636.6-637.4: 27.8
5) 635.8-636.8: 27.1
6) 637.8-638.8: 27.8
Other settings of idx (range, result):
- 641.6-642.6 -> 29.1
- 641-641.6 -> 27.6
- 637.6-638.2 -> 26.8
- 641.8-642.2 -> 28.7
